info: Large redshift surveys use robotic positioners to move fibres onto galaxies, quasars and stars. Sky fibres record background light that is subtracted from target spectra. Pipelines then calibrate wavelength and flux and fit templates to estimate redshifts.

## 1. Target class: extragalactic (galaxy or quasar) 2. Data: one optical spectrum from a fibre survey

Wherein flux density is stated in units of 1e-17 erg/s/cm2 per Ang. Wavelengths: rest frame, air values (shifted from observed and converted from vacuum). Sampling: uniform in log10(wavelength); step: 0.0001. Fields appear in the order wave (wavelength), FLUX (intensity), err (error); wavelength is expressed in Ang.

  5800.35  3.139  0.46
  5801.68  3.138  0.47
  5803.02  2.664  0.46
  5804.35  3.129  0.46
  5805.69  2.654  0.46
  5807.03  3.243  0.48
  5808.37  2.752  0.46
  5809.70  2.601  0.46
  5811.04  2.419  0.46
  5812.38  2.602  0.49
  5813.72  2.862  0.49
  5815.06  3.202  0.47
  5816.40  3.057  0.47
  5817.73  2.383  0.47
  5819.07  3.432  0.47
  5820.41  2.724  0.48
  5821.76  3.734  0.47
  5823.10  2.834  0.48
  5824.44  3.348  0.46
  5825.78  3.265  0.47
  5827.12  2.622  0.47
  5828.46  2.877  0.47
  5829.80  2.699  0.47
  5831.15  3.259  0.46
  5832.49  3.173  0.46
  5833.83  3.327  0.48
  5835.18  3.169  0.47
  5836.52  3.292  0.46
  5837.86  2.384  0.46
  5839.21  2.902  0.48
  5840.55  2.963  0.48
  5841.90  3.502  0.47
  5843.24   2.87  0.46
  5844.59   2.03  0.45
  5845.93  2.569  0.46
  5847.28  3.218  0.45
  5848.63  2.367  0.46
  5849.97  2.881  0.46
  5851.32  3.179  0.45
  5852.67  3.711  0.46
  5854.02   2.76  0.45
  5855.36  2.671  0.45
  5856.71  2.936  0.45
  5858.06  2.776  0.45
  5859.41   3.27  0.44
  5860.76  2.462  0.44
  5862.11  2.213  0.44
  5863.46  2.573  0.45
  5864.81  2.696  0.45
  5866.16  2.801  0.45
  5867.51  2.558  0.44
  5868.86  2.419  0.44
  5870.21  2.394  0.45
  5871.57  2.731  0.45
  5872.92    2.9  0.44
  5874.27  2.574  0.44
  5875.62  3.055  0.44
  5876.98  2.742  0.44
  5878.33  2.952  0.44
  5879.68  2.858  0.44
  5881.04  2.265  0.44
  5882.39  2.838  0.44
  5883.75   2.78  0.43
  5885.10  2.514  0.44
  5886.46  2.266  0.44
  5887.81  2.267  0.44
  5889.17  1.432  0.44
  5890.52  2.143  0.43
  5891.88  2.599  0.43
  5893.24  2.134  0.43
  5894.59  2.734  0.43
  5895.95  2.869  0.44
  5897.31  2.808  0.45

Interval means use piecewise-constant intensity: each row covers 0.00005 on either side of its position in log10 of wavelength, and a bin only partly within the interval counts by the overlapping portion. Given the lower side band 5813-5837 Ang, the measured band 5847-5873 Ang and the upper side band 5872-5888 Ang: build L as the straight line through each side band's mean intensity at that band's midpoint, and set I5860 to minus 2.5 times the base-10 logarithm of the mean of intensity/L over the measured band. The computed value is 0.02 mag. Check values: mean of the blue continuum 3.07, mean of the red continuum 2.68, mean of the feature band 2.77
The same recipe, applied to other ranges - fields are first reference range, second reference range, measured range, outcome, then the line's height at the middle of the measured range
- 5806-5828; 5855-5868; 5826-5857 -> -0.05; 2.81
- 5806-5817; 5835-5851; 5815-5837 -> -0.09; 2.84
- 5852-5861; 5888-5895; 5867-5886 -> -0.07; 2.52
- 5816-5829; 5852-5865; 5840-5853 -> -0.01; 2.88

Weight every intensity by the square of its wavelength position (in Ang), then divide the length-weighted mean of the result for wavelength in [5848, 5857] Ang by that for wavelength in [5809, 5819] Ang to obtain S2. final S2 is 1.1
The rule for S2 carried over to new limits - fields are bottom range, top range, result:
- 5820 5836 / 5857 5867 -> 0.88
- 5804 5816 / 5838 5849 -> 1.00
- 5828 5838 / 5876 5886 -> 0.90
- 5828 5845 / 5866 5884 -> 0.92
